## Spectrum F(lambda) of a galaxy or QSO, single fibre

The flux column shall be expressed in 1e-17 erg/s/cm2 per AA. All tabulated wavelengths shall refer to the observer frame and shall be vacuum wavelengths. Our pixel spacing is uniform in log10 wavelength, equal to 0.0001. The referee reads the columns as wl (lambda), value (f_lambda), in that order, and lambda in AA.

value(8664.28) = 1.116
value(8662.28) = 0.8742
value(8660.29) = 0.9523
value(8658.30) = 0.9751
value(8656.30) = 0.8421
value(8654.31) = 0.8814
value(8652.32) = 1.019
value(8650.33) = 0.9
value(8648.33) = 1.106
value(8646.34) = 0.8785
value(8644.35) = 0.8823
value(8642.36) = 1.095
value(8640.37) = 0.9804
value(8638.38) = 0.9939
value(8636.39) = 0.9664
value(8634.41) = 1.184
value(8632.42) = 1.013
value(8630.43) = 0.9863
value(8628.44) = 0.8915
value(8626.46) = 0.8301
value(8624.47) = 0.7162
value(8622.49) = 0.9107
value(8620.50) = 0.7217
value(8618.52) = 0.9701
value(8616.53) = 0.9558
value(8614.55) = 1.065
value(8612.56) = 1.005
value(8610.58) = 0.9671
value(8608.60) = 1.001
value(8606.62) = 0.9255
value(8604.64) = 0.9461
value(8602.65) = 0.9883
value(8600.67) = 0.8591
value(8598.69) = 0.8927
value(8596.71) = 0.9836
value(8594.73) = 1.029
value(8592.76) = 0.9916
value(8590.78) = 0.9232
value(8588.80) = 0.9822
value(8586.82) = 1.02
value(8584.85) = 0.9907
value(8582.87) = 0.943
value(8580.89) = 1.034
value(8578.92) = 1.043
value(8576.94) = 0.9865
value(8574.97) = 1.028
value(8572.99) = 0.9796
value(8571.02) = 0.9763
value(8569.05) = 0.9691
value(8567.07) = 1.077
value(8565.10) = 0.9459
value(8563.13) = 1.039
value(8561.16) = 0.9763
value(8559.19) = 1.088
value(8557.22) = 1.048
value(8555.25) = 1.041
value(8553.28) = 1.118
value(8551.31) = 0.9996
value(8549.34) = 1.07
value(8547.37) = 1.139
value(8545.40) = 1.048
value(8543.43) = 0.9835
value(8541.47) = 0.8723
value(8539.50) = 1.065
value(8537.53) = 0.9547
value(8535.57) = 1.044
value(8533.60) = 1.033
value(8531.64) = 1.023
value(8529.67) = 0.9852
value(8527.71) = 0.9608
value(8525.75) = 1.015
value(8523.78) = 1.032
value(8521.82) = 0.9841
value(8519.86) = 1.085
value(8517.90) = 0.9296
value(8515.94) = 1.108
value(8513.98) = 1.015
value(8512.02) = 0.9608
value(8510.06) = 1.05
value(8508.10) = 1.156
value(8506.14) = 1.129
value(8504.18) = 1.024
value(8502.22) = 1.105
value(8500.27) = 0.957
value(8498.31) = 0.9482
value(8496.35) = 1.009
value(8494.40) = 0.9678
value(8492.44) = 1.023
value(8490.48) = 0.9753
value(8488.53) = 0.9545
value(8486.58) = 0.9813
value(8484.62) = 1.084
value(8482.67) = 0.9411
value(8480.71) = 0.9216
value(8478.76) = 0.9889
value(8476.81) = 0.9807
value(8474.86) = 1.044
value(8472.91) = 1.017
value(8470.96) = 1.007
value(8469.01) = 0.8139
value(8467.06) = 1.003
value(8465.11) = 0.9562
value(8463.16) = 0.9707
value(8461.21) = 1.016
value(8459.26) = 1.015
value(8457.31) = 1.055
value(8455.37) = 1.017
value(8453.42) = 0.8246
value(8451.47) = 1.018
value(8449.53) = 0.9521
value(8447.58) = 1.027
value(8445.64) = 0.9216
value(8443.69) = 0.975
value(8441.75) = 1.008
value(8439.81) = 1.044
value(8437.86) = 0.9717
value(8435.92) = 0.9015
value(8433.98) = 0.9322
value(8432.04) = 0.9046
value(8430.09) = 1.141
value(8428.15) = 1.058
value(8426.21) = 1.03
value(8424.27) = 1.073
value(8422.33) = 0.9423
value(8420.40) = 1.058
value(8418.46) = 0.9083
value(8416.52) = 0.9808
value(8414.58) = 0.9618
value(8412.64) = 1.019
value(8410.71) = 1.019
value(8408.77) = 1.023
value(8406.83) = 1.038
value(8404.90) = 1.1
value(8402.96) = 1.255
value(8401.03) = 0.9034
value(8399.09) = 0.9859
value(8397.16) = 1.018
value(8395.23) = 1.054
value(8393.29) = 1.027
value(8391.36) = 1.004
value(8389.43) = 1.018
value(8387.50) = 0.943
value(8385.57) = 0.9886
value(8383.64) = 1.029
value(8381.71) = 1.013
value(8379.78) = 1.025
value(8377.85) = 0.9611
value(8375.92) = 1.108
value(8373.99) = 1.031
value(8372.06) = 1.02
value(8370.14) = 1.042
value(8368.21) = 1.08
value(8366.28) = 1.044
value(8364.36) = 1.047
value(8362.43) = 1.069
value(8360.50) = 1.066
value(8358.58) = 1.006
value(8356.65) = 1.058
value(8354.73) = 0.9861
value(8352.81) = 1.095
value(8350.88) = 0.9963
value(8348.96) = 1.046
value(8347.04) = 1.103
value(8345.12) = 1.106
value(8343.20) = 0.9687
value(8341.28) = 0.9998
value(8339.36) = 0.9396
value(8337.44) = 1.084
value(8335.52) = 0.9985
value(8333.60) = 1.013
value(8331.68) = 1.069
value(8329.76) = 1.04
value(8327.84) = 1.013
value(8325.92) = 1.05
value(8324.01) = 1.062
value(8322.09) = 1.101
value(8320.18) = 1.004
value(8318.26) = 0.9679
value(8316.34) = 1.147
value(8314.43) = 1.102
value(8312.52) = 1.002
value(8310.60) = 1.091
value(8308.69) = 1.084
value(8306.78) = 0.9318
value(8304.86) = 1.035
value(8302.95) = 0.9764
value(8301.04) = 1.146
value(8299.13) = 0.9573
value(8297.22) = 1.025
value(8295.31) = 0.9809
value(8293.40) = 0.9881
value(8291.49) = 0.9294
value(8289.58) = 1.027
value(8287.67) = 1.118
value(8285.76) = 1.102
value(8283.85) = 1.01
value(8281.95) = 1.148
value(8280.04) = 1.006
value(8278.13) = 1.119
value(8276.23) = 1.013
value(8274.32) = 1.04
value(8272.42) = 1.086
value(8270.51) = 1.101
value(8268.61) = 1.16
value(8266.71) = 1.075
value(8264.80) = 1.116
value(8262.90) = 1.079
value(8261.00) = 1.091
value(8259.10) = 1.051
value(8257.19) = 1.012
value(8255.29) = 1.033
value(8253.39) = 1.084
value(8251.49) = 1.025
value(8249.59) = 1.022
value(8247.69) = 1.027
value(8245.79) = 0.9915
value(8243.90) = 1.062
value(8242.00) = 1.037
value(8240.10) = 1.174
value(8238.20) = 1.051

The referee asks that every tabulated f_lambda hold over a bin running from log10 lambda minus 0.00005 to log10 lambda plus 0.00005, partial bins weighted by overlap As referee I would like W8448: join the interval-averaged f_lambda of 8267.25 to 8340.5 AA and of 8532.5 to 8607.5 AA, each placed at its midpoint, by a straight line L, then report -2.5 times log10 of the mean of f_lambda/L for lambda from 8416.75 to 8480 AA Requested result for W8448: 0.037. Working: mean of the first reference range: 1.04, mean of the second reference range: 1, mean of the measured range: 0.986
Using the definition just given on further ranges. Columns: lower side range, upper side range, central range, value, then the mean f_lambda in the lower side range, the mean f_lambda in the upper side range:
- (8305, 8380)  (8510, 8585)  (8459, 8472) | 0.06 mag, 1.04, 1.02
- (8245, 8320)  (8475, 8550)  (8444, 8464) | 0.04 mag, 1.05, 1.01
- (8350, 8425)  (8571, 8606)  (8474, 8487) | 0.01 mag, 1.03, 0.977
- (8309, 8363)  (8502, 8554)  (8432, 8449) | 0.07 mag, 1.04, 1.03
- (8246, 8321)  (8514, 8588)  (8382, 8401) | 0.04 mag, 1.05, 1.02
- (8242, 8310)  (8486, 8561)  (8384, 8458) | 0.03 mag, 1.05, 1.02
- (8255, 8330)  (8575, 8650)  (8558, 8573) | -0.04 mag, 1.05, 0.964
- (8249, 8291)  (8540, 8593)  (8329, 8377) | 0.01 mag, 1.07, 1.01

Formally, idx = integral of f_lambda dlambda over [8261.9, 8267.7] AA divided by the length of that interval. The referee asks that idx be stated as 1.09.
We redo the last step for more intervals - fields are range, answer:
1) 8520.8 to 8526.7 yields 1.01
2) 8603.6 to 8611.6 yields 0.96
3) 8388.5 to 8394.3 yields 1.02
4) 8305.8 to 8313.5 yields 1.03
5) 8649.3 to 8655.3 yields 0.934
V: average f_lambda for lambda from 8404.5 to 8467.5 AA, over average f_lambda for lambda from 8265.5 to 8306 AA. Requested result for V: 0.95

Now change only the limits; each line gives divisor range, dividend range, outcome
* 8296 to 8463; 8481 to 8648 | 0.97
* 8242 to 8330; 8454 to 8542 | 0.96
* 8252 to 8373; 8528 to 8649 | 0.94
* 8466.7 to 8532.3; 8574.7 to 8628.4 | 0.95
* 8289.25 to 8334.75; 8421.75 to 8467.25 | 0.96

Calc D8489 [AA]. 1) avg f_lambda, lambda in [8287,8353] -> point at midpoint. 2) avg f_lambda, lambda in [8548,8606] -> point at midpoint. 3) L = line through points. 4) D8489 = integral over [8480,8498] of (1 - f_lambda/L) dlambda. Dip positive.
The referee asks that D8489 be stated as 0.48 AA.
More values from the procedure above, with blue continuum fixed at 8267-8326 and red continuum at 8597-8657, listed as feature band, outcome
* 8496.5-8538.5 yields -1.83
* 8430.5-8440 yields 0.49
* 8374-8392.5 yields 0.20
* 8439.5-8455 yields 0.50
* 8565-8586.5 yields -0.84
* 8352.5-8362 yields -0.09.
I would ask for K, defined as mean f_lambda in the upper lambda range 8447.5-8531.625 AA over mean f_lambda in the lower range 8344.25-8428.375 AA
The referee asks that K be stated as 0.97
